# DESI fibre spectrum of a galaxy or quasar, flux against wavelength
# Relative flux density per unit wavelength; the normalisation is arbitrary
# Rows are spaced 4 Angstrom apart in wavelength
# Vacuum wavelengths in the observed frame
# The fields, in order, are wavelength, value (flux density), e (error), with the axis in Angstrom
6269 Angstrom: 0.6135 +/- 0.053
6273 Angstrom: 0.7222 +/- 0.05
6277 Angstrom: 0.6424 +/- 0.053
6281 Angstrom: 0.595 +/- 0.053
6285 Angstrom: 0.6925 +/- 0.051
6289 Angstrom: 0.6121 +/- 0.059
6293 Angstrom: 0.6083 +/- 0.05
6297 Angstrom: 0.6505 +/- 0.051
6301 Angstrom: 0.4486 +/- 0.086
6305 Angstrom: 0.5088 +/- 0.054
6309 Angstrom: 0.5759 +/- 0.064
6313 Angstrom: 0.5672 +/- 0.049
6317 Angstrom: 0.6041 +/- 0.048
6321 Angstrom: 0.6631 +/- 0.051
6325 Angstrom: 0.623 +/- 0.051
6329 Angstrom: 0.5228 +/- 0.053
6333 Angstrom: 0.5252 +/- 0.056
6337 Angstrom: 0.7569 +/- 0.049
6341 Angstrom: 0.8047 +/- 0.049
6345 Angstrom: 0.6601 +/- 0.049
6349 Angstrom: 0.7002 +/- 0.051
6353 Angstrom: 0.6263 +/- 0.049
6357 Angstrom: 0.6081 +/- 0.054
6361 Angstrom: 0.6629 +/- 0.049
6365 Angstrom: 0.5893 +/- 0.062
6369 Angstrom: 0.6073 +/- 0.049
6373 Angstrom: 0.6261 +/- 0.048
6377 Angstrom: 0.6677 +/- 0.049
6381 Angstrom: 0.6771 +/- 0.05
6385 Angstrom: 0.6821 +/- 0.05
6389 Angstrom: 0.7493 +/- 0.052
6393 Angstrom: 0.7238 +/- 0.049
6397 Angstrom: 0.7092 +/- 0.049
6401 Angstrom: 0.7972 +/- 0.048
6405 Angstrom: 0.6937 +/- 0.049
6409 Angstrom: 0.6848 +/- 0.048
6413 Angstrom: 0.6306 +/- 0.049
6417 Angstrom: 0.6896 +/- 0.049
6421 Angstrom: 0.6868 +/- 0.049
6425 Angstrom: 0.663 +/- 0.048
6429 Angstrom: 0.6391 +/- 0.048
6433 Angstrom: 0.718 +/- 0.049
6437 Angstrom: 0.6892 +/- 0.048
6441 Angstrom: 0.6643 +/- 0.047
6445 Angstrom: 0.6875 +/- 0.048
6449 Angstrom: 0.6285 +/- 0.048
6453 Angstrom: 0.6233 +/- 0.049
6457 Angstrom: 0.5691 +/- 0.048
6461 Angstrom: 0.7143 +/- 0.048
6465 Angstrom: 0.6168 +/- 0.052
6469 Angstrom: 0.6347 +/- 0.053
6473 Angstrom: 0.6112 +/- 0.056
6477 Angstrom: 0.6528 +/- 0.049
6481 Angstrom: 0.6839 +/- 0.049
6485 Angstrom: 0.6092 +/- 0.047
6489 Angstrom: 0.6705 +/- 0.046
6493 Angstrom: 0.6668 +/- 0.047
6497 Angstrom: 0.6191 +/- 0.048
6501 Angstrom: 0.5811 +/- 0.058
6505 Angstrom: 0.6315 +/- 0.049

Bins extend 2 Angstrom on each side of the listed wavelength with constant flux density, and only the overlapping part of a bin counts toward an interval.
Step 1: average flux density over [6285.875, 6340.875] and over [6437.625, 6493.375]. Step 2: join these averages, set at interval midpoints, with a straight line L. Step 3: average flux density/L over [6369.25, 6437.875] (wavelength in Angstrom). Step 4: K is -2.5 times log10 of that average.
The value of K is -0.10 mag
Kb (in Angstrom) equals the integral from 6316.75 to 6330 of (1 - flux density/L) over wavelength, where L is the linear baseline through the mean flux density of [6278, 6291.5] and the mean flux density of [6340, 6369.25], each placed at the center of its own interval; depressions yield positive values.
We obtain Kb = 0.74 Angstrom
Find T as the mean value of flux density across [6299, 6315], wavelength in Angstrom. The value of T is 0.525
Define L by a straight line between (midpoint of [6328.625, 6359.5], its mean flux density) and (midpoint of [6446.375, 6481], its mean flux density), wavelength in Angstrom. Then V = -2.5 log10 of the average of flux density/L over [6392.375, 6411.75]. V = -0.11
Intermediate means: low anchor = 0.657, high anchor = 0.635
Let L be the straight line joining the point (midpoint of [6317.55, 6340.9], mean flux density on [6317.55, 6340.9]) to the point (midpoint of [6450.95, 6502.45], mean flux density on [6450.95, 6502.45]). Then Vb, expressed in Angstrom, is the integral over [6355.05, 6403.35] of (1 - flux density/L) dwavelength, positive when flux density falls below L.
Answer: -3.2 Angstrom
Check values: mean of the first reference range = 0.632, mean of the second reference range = 0.635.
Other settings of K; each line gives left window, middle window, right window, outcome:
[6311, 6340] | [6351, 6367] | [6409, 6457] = 0.015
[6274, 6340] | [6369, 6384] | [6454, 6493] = -0.055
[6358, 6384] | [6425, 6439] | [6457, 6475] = -0.070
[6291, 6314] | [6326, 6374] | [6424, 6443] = -0.069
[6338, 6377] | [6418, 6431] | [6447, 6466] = -0.042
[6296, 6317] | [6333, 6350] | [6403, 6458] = -0.212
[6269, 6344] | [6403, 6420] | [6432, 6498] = -0.060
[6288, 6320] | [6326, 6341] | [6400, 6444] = -0.050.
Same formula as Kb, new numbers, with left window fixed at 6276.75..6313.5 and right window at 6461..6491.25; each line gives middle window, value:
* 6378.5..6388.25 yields -1.1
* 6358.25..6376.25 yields -0.4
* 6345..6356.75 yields -0.9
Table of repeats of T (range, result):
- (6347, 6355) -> 0.663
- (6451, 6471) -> 0.632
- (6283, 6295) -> 0.638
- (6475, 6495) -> 0.657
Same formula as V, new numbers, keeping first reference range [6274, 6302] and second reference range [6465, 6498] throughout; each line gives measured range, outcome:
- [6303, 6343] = 0.011 mag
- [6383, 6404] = -0.159 mag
